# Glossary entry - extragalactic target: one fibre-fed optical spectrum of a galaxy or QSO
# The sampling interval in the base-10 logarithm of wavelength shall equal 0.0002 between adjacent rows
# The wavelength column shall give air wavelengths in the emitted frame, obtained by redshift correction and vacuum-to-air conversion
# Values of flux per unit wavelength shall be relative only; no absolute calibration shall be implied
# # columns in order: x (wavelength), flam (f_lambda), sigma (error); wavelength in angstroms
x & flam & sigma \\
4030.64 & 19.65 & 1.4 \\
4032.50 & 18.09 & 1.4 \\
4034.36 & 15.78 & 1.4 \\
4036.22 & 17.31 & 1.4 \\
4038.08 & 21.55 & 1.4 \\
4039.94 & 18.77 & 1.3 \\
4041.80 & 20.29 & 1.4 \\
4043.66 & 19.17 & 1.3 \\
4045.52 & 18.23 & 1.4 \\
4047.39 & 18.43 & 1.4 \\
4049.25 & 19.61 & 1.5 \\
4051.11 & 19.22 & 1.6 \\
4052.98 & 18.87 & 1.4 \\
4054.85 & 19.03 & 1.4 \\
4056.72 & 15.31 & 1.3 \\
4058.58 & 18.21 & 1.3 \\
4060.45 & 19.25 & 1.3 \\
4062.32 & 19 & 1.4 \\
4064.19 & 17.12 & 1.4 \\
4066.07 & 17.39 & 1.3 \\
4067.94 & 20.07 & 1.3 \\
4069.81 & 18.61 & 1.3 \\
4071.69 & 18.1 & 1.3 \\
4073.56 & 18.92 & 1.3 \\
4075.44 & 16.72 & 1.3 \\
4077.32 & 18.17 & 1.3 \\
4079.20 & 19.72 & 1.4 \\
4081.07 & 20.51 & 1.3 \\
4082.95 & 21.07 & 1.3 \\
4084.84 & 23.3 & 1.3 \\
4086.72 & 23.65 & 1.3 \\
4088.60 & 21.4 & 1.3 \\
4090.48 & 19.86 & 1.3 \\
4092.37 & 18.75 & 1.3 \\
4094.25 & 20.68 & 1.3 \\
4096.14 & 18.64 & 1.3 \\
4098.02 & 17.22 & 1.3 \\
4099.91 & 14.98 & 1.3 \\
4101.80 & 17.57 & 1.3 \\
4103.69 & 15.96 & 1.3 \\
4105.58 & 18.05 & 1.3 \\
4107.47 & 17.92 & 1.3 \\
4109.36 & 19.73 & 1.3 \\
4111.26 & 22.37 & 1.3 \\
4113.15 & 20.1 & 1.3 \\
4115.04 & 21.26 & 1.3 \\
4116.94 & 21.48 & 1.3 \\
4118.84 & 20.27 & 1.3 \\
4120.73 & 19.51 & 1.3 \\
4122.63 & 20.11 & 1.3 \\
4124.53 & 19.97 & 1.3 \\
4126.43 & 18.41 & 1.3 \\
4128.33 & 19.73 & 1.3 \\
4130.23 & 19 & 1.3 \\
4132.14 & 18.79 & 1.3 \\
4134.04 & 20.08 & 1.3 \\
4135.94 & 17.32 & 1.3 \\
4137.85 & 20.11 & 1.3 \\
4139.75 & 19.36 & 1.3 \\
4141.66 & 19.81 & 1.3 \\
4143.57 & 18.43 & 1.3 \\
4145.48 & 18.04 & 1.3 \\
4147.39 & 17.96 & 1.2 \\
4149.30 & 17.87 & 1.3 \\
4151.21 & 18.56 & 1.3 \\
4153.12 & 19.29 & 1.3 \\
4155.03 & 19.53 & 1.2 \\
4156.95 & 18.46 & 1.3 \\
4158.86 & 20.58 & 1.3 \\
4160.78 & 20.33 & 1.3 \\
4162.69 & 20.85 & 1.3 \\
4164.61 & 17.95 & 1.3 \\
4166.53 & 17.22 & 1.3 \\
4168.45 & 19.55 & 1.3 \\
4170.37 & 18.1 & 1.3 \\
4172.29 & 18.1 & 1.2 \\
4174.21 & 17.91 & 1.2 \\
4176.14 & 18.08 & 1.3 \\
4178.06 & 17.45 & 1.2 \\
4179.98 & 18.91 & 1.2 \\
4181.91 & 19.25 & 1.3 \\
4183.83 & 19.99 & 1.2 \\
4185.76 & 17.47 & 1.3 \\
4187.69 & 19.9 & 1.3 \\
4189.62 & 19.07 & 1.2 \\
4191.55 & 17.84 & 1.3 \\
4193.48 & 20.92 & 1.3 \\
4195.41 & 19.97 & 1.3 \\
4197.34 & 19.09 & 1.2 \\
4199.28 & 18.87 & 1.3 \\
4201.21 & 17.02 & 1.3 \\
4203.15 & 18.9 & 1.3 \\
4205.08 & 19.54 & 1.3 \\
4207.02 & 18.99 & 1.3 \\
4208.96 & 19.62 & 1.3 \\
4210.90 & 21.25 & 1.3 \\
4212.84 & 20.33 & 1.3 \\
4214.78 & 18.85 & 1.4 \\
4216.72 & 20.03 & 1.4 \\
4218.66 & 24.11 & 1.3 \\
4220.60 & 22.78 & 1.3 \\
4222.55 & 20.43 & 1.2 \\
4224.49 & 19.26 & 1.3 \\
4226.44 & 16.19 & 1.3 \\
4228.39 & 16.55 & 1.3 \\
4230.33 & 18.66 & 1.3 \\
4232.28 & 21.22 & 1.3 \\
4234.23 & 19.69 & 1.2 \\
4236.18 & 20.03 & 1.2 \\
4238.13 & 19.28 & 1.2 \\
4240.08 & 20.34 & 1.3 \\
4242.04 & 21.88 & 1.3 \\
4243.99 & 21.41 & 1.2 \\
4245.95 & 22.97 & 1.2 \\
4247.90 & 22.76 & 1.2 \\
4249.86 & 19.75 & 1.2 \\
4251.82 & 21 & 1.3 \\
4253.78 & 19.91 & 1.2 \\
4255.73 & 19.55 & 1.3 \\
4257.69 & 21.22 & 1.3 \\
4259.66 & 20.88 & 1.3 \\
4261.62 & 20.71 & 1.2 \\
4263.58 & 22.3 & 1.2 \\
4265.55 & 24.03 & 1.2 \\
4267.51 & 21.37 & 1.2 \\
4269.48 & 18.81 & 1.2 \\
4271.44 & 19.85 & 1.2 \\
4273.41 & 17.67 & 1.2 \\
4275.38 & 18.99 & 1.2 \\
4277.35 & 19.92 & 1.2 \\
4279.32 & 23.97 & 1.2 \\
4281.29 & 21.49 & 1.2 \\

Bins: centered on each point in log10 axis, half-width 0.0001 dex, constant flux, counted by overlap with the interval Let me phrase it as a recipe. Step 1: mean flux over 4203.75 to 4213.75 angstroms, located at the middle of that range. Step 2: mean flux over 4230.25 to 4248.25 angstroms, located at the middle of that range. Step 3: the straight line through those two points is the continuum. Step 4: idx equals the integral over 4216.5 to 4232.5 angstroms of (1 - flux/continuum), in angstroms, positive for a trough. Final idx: 0.4 angstroms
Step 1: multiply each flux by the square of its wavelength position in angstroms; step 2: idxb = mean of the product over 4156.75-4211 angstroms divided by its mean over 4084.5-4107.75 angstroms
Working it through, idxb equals 1.04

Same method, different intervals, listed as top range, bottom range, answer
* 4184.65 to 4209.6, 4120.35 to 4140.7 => 1.02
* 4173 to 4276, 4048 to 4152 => 1.10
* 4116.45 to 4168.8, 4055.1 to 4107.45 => 1.05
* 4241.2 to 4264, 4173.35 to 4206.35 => 1.16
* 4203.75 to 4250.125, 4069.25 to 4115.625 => 1.12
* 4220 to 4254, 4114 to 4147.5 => 1.09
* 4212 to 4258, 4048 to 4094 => 1.14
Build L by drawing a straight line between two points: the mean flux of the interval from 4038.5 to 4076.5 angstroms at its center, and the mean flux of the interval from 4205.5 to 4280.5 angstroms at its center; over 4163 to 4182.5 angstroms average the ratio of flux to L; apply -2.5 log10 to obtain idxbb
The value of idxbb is 0.08 mag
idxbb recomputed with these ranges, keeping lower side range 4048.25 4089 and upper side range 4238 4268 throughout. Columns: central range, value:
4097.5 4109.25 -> 0.15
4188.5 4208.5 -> 0.09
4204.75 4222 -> 0.01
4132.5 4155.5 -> 0.07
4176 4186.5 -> 0.10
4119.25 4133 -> 0.03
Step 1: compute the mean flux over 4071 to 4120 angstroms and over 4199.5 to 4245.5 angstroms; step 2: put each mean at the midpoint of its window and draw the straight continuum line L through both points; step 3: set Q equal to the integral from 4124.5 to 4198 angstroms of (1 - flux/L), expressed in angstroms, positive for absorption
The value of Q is 2.76 angstroms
